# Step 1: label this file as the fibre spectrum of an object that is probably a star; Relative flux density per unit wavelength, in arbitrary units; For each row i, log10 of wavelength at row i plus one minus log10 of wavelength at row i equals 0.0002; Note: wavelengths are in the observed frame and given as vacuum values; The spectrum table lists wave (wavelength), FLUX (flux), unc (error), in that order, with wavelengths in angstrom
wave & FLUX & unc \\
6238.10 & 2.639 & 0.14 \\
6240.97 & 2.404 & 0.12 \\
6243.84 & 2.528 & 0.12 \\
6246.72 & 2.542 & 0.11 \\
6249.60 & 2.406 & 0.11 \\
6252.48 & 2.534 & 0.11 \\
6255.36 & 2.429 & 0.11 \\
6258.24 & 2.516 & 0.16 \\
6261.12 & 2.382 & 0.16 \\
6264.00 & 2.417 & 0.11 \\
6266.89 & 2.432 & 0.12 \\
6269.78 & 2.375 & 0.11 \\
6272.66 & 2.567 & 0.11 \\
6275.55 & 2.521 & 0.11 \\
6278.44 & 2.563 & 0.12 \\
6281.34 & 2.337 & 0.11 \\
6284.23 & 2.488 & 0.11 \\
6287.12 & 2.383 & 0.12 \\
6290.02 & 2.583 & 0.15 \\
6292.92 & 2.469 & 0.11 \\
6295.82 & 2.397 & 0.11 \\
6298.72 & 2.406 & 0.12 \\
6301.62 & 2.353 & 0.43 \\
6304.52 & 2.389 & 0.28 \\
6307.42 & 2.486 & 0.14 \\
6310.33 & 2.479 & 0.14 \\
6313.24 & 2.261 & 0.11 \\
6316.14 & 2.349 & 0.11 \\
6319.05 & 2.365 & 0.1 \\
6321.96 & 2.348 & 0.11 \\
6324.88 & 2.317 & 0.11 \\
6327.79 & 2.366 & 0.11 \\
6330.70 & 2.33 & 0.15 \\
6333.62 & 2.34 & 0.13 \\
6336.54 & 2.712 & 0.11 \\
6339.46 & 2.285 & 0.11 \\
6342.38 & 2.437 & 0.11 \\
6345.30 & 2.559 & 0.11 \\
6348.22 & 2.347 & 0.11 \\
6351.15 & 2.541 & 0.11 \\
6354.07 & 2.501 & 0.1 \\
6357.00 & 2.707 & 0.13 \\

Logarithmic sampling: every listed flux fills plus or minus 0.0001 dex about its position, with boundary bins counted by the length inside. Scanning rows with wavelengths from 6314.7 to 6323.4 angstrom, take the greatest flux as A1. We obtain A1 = 2.365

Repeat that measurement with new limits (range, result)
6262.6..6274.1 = 2.567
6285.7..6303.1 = 2.583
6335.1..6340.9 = 2.712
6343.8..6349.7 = 2.559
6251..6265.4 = 2.534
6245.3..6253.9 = 2.542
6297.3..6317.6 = 2.486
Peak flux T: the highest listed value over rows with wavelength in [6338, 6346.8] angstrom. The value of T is 2.559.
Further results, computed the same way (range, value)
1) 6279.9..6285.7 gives 2.488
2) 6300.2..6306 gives 2.389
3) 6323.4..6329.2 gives 2.366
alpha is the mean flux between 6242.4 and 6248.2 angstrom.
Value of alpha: 2.53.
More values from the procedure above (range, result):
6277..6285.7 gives 2.46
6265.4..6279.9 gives 2.49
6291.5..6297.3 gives 2.43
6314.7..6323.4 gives 2.35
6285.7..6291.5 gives 2.48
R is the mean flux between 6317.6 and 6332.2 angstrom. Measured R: 2.34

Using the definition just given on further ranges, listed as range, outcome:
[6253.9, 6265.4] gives 2.44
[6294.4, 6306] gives 2.39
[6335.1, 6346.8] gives 2.5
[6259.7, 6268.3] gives 2.41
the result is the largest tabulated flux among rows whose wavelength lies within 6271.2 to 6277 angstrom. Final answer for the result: 2.567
